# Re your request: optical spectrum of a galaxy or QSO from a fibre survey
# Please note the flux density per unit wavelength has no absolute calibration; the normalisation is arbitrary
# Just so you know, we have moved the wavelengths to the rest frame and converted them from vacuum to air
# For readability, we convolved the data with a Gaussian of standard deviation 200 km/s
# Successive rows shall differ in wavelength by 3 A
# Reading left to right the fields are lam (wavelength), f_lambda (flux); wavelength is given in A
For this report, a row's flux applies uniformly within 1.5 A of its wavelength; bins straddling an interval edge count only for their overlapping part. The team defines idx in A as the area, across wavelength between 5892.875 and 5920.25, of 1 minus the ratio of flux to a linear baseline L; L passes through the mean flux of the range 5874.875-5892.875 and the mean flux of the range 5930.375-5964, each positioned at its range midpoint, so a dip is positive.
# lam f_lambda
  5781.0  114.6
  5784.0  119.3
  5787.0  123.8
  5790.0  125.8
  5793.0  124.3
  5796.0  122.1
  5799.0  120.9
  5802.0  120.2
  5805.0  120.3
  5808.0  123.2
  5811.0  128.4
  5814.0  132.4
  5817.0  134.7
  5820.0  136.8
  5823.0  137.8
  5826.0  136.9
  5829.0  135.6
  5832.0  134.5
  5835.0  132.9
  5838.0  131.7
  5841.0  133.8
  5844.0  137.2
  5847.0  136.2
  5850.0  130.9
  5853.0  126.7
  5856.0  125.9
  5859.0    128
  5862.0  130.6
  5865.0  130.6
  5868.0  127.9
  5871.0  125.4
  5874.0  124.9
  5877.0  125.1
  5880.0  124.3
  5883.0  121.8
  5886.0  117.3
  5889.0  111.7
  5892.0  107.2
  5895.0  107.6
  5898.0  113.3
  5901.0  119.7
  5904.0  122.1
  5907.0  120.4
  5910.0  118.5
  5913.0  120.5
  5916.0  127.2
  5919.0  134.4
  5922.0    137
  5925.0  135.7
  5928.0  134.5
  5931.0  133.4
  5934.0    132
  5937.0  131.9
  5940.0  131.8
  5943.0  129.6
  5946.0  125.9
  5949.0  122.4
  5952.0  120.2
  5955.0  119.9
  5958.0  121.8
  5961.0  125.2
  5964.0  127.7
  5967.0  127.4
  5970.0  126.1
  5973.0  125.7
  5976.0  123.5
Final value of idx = 0.3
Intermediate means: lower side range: 119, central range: 120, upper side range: 127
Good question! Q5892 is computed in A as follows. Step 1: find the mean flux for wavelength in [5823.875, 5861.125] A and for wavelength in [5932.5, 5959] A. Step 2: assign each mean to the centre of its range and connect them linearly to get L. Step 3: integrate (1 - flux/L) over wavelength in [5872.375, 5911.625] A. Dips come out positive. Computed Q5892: 3.5 A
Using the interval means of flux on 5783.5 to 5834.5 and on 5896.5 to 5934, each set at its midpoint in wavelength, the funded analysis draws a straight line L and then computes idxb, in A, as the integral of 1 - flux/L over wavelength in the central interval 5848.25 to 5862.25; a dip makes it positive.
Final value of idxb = -0.1 A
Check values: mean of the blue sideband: 128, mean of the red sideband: 127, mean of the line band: 128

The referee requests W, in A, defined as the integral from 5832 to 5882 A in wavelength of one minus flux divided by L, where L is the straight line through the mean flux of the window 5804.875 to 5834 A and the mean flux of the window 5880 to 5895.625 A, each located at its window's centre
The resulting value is -2.8 A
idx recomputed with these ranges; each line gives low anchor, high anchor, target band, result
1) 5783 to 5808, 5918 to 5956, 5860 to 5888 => 0.3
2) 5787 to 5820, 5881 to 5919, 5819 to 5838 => -1.8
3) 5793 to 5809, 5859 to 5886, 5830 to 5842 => -0.9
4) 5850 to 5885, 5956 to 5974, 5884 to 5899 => 1.7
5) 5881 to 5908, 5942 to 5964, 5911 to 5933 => -2.2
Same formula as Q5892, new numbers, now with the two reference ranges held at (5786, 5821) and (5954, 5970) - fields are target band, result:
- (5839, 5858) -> -0.9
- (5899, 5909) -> 0.4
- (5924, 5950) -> -1.2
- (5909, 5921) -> -0.1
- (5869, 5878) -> 0.0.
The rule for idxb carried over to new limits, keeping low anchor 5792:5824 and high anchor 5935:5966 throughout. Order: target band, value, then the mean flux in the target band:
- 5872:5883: 0.19 A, 124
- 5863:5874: -0.09 A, 128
